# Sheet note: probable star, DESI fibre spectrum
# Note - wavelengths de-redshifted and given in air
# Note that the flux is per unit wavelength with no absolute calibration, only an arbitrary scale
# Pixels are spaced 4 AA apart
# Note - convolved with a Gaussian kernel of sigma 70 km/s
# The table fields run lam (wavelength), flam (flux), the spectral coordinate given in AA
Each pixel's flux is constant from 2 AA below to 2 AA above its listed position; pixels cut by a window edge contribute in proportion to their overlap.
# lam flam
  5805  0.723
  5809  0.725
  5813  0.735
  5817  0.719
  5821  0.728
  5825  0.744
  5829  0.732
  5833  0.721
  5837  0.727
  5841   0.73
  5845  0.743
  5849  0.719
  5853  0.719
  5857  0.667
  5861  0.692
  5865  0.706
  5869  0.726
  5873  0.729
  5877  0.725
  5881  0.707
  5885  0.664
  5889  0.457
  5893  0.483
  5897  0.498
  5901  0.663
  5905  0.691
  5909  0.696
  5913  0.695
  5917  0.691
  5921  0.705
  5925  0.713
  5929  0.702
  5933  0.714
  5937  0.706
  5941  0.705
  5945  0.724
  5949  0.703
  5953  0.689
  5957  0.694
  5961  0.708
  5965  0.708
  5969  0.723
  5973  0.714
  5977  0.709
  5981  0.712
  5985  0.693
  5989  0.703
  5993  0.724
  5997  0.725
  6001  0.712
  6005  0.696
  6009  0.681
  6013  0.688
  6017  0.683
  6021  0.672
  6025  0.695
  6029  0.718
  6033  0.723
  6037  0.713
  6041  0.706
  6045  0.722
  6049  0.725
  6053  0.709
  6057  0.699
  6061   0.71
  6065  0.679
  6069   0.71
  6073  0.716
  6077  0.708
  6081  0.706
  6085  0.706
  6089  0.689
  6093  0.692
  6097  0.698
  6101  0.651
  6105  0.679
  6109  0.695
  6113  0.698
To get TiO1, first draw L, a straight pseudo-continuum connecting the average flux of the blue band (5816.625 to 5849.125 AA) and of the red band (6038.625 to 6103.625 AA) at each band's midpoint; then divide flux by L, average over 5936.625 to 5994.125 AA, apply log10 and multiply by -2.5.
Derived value 0.010 mag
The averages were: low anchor 0.73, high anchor 0.701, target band 0.707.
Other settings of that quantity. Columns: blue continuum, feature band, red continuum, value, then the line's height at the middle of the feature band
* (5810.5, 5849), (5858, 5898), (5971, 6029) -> 0.13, 0.722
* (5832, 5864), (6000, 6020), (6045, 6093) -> 0.03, 0.708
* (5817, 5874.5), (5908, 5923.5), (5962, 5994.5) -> 0.03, 0.715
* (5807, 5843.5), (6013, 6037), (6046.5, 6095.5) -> 0.02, 0.709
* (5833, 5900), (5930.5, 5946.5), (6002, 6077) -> -0.04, 0.683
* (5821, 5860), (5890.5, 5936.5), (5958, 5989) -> 0.09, 0.715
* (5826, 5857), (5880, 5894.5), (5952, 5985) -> 0.25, 0.718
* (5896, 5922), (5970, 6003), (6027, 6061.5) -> -0.03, 0.694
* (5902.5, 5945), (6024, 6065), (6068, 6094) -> -0.01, 0.704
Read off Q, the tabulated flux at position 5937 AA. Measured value 0.706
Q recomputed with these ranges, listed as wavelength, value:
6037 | 0.713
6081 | 0.706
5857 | 0.667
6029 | 0.718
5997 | 0.725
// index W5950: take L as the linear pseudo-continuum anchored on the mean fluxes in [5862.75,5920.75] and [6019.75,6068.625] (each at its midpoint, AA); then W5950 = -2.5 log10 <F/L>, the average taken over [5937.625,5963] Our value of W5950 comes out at -0.05 mag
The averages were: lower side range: 0.654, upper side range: 0.707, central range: 0.704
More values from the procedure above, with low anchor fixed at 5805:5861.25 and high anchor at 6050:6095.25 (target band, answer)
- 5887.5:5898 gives 0.440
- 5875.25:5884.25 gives 0.015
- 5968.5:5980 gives -0.005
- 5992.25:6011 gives 0.003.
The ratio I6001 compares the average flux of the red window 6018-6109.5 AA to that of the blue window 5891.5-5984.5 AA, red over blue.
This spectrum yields 1.02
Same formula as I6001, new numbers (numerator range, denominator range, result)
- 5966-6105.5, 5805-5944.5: 1.02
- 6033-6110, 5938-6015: 0.99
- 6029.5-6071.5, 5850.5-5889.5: 1.03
